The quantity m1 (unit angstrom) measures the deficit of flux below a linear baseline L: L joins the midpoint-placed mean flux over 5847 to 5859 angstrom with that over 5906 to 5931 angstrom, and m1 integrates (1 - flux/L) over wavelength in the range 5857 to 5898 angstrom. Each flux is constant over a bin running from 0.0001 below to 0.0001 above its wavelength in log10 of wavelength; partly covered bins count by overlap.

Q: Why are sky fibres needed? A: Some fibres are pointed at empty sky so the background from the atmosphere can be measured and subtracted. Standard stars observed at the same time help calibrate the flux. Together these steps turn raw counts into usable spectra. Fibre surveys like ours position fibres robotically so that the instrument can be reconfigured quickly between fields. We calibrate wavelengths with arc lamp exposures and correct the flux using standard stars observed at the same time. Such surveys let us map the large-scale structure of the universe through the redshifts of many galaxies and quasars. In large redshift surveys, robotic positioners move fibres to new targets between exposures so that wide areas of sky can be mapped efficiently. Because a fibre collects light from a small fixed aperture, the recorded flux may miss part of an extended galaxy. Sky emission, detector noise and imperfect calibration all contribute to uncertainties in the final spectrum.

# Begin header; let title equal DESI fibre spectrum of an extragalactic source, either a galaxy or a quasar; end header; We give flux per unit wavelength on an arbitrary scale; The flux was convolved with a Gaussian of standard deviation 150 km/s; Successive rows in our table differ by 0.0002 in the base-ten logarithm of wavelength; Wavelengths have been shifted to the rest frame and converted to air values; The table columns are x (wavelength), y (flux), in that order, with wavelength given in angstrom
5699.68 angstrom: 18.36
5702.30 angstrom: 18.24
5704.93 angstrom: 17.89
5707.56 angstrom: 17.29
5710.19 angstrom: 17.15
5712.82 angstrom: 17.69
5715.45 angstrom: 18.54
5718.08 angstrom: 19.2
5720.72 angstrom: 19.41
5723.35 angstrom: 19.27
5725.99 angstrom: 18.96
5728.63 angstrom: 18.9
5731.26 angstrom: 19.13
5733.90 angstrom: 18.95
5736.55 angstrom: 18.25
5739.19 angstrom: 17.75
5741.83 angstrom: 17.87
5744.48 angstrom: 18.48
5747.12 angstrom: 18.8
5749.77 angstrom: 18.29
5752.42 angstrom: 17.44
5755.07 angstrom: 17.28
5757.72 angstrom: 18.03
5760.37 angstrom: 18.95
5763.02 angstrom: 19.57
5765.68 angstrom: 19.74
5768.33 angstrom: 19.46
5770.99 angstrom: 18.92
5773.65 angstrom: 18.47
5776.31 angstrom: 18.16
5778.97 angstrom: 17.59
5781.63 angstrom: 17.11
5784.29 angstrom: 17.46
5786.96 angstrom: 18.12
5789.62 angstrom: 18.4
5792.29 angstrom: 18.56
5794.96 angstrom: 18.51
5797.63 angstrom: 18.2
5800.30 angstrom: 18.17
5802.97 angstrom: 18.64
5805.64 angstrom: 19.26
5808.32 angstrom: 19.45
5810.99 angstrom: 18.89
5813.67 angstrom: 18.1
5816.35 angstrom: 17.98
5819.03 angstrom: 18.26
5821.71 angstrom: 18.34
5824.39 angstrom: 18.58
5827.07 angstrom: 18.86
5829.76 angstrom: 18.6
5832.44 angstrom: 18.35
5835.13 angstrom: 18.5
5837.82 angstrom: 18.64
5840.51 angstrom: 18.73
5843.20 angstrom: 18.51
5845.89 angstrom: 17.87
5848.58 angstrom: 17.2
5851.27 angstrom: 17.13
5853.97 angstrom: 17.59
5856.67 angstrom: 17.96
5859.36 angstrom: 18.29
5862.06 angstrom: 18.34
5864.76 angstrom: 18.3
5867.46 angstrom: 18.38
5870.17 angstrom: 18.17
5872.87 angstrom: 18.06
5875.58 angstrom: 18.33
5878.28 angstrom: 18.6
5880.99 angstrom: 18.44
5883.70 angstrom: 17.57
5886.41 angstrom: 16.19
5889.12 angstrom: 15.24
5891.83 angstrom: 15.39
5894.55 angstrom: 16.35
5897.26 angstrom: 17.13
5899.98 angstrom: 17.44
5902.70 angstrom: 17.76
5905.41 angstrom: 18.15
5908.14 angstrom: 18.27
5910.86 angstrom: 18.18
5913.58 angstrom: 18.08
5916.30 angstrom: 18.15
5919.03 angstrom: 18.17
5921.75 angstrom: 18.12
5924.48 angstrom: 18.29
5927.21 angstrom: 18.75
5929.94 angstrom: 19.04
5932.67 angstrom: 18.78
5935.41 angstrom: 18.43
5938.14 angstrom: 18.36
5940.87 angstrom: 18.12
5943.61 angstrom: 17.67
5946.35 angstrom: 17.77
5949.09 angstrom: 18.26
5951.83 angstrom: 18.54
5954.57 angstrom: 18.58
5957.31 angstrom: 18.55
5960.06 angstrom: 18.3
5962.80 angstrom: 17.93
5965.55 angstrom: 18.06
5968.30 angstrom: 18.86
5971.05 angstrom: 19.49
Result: 0.7 angstrom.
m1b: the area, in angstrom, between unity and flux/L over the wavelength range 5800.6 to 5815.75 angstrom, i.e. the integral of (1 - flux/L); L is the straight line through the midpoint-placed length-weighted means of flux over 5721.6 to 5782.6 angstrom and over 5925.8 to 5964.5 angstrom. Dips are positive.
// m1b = -0.3 angstrom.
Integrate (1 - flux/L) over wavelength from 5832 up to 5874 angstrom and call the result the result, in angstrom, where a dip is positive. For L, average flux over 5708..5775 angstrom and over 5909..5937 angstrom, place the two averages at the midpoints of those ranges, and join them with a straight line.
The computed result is 0.8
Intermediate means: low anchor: 18.6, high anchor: 18.4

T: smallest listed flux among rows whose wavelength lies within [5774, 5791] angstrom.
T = 17.11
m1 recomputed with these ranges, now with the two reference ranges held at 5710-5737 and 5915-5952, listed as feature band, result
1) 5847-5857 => 0.6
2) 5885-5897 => 1.6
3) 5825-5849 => 0.1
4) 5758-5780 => -0.2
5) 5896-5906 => 0.4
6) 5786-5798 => 0.1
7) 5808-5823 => 0.1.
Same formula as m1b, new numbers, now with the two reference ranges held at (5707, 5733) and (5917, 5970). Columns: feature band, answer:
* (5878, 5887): 0.3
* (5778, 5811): 0.3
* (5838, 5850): 0.2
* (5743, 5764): 0.3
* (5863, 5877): 0.1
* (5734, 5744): 0.2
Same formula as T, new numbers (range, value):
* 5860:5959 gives 15.24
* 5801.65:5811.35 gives 18.64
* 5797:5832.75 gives 17.98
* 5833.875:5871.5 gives 17.13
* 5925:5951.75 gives 17.67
